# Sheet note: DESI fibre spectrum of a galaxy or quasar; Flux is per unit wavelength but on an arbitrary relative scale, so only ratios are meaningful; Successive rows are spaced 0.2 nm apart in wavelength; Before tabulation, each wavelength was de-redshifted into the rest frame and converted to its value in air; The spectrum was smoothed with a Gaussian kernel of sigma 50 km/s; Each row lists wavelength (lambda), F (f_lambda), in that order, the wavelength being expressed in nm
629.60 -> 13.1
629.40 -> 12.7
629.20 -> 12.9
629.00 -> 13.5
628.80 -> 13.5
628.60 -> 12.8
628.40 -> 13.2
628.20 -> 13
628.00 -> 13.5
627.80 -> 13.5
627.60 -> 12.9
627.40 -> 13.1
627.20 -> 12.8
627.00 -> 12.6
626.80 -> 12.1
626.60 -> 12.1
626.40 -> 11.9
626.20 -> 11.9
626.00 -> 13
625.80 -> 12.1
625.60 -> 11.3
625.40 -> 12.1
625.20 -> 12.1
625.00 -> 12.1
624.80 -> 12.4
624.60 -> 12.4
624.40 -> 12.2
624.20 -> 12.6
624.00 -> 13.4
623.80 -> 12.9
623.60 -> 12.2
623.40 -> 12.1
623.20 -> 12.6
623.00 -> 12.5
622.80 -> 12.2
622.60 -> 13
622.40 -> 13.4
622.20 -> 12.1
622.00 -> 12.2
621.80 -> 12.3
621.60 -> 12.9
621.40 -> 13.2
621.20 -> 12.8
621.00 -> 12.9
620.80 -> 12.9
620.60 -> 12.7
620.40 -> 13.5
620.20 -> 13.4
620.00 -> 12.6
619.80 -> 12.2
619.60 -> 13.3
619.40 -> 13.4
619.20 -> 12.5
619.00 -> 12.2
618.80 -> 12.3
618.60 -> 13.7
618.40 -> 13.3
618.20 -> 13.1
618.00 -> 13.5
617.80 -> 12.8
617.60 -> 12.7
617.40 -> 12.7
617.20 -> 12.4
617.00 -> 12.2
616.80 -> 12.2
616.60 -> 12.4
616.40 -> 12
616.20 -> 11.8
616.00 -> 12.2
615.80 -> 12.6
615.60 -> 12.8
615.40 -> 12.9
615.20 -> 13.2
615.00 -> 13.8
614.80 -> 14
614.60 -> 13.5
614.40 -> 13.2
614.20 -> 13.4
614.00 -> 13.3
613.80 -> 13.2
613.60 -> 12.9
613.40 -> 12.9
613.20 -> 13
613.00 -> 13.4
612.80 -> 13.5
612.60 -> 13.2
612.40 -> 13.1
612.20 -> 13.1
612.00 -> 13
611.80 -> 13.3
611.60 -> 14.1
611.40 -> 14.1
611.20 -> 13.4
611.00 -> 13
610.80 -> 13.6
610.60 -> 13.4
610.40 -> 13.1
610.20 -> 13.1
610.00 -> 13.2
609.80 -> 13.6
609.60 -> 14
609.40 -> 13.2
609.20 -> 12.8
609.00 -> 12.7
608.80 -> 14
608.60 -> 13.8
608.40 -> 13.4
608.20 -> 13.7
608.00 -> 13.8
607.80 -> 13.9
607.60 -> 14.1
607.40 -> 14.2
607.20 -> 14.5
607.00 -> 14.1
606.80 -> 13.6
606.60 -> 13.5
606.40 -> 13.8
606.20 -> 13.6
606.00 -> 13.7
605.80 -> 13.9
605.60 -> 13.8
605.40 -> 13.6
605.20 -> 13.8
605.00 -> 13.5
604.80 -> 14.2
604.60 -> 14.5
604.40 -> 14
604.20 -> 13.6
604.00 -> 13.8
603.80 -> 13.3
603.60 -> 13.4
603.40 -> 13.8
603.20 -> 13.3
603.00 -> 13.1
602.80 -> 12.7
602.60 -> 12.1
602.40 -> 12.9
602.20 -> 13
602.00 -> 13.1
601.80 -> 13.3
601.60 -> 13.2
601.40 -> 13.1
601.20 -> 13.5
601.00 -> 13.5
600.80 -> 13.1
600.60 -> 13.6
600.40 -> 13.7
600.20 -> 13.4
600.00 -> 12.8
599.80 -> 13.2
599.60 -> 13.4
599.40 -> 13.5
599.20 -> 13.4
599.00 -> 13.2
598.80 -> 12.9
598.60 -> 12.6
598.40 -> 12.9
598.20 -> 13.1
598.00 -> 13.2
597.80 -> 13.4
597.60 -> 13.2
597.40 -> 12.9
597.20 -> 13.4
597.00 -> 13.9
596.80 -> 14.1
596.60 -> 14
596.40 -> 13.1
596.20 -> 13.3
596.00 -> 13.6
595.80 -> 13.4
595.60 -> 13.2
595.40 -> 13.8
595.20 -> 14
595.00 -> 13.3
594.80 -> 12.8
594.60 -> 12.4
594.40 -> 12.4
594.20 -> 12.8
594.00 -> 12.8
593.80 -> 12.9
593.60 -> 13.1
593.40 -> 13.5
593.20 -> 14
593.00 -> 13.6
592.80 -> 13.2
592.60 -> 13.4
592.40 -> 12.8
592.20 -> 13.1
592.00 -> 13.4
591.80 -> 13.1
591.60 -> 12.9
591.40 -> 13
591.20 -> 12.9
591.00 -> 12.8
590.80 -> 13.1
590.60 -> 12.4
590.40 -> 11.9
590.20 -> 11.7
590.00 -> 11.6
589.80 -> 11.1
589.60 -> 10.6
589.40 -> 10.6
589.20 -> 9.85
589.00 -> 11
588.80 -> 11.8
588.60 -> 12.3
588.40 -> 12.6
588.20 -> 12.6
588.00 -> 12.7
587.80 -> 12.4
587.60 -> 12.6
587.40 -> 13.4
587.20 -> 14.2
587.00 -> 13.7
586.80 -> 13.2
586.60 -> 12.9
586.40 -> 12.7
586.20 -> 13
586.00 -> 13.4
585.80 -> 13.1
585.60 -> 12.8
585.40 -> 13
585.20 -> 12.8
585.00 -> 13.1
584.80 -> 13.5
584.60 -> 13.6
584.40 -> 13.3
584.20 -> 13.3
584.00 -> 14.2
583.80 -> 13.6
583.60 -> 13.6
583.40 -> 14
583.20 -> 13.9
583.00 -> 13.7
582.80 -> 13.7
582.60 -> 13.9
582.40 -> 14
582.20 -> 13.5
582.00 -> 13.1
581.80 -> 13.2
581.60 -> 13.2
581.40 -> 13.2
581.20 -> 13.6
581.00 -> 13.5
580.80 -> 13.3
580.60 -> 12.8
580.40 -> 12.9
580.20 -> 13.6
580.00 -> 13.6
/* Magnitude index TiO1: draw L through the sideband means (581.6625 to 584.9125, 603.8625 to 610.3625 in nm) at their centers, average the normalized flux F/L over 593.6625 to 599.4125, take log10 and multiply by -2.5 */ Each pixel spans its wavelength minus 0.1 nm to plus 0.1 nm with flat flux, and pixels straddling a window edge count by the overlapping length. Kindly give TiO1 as 0.04 mag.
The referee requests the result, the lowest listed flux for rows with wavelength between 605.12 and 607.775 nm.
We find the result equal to 13.5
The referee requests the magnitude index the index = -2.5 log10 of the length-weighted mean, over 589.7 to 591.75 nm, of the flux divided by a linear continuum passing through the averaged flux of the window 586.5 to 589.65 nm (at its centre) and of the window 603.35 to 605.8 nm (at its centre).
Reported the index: 0.02 mag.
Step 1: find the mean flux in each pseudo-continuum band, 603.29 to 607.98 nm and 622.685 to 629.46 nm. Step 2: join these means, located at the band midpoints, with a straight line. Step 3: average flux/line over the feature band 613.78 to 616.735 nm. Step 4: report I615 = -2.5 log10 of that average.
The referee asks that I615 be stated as 0.03 mag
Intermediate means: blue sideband 13.8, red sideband 12.6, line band 12.9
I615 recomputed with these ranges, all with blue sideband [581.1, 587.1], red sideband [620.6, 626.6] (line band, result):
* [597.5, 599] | 0.001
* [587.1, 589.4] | 0.090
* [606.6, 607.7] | -0.096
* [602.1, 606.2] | -0.048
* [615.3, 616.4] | 0.020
